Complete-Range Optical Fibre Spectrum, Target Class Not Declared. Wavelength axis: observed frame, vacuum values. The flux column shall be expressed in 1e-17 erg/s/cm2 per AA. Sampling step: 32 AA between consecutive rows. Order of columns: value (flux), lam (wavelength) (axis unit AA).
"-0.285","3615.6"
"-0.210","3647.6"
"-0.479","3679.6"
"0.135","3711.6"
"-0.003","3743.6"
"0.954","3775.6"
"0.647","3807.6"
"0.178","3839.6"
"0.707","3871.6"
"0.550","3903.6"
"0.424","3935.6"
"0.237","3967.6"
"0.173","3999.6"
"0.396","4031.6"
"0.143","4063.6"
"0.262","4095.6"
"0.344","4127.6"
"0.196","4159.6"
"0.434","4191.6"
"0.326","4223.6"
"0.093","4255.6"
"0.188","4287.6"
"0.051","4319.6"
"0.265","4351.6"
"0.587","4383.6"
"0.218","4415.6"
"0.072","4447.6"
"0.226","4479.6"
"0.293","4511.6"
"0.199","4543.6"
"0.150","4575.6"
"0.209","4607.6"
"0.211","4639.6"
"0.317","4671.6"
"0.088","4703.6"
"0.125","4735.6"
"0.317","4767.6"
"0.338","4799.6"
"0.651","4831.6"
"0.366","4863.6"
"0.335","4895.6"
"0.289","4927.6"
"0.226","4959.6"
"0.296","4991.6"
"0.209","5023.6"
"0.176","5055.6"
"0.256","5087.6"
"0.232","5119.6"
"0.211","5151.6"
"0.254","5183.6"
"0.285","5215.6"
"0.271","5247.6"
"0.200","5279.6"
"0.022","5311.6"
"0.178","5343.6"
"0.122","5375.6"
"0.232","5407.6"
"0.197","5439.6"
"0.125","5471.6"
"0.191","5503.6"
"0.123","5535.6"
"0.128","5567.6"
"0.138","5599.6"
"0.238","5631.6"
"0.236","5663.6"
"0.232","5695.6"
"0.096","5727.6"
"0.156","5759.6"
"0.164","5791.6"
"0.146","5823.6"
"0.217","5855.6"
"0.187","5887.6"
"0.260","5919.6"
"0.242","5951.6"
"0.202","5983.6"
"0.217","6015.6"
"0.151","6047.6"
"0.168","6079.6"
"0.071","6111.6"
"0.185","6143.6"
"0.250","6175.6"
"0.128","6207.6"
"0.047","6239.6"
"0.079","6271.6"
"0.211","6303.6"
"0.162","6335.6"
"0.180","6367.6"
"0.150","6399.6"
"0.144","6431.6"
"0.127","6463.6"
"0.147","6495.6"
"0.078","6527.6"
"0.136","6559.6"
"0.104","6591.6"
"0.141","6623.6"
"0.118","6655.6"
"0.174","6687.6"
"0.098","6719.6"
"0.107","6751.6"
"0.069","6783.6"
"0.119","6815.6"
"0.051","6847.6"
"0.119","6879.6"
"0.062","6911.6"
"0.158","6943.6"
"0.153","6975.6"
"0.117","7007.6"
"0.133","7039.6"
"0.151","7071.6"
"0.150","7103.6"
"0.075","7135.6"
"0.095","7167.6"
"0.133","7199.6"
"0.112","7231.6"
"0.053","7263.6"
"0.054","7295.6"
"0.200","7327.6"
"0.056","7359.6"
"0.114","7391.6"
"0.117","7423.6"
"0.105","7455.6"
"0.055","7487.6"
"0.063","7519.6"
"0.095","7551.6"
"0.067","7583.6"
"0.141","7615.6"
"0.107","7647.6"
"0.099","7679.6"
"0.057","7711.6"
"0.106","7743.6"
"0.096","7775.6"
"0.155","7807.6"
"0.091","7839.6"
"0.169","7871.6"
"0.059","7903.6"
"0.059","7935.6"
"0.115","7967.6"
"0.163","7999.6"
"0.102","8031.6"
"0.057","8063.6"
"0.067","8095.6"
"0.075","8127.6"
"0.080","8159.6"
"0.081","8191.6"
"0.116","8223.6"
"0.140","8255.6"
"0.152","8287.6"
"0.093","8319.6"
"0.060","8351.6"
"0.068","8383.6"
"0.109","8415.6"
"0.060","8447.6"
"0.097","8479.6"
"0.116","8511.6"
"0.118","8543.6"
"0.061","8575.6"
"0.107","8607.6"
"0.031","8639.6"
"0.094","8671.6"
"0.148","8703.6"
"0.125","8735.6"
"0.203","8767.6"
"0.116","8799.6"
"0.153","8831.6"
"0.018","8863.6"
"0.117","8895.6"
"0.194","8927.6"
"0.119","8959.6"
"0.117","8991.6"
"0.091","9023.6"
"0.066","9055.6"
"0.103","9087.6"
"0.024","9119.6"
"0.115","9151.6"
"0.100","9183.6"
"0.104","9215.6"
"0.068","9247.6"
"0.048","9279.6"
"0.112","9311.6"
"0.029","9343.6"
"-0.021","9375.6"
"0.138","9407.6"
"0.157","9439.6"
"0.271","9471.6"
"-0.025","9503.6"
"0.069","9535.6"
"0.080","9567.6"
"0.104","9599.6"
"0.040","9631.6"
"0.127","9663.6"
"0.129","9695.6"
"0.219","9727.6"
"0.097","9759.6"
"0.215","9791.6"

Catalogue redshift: 2.125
